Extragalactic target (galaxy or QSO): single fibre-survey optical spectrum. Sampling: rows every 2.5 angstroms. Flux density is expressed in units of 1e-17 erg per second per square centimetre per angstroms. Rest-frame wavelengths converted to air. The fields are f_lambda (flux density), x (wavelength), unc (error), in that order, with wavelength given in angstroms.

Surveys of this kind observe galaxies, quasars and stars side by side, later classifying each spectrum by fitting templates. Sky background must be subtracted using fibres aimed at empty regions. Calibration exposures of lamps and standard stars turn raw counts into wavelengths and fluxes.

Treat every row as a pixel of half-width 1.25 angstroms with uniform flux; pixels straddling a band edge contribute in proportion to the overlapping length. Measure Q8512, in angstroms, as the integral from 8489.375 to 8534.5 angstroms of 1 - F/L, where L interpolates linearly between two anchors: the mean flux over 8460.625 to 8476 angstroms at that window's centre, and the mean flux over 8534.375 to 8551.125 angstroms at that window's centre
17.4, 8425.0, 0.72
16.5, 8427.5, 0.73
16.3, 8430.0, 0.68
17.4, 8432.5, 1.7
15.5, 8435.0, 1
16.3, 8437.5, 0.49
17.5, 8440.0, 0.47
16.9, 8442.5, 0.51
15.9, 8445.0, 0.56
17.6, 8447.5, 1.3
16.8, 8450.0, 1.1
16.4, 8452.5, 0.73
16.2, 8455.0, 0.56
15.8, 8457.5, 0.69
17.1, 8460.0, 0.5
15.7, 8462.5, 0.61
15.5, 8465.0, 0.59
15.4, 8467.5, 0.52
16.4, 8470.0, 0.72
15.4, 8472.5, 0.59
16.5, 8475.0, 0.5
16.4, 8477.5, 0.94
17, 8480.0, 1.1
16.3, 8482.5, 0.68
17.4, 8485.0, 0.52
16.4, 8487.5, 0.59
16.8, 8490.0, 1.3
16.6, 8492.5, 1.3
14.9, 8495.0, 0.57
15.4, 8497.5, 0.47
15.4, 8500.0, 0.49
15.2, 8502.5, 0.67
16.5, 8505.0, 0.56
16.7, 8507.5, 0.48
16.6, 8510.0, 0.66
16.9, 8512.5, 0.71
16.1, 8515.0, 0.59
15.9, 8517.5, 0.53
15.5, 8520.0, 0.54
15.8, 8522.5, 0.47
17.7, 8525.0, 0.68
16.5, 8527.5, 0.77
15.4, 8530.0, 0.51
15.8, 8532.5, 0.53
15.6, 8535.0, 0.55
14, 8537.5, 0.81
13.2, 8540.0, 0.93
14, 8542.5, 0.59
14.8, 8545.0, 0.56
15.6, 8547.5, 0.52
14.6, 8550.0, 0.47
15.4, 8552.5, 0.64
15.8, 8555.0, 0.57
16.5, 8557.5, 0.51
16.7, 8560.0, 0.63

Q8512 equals -3.05 angstroms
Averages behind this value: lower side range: 15.9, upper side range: 14.5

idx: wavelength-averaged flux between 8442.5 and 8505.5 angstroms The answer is 16.2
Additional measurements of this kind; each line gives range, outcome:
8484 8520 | 16.2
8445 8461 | 16.6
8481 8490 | 16.7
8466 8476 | 15.9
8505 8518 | 16.5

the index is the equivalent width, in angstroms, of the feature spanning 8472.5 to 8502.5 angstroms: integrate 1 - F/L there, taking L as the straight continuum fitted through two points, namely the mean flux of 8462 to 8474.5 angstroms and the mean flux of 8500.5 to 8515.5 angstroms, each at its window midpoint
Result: -0.4 angstroms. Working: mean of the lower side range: 15.7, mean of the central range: 16.2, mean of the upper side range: 16.3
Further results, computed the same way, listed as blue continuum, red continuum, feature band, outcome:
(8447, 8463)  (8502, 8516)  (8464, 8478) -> 0.5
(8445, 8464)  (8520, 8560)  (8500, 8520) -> -0.5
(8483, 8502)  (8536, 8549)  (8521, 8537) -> -1.3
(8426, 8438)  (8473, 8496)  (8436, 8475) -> 0.3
